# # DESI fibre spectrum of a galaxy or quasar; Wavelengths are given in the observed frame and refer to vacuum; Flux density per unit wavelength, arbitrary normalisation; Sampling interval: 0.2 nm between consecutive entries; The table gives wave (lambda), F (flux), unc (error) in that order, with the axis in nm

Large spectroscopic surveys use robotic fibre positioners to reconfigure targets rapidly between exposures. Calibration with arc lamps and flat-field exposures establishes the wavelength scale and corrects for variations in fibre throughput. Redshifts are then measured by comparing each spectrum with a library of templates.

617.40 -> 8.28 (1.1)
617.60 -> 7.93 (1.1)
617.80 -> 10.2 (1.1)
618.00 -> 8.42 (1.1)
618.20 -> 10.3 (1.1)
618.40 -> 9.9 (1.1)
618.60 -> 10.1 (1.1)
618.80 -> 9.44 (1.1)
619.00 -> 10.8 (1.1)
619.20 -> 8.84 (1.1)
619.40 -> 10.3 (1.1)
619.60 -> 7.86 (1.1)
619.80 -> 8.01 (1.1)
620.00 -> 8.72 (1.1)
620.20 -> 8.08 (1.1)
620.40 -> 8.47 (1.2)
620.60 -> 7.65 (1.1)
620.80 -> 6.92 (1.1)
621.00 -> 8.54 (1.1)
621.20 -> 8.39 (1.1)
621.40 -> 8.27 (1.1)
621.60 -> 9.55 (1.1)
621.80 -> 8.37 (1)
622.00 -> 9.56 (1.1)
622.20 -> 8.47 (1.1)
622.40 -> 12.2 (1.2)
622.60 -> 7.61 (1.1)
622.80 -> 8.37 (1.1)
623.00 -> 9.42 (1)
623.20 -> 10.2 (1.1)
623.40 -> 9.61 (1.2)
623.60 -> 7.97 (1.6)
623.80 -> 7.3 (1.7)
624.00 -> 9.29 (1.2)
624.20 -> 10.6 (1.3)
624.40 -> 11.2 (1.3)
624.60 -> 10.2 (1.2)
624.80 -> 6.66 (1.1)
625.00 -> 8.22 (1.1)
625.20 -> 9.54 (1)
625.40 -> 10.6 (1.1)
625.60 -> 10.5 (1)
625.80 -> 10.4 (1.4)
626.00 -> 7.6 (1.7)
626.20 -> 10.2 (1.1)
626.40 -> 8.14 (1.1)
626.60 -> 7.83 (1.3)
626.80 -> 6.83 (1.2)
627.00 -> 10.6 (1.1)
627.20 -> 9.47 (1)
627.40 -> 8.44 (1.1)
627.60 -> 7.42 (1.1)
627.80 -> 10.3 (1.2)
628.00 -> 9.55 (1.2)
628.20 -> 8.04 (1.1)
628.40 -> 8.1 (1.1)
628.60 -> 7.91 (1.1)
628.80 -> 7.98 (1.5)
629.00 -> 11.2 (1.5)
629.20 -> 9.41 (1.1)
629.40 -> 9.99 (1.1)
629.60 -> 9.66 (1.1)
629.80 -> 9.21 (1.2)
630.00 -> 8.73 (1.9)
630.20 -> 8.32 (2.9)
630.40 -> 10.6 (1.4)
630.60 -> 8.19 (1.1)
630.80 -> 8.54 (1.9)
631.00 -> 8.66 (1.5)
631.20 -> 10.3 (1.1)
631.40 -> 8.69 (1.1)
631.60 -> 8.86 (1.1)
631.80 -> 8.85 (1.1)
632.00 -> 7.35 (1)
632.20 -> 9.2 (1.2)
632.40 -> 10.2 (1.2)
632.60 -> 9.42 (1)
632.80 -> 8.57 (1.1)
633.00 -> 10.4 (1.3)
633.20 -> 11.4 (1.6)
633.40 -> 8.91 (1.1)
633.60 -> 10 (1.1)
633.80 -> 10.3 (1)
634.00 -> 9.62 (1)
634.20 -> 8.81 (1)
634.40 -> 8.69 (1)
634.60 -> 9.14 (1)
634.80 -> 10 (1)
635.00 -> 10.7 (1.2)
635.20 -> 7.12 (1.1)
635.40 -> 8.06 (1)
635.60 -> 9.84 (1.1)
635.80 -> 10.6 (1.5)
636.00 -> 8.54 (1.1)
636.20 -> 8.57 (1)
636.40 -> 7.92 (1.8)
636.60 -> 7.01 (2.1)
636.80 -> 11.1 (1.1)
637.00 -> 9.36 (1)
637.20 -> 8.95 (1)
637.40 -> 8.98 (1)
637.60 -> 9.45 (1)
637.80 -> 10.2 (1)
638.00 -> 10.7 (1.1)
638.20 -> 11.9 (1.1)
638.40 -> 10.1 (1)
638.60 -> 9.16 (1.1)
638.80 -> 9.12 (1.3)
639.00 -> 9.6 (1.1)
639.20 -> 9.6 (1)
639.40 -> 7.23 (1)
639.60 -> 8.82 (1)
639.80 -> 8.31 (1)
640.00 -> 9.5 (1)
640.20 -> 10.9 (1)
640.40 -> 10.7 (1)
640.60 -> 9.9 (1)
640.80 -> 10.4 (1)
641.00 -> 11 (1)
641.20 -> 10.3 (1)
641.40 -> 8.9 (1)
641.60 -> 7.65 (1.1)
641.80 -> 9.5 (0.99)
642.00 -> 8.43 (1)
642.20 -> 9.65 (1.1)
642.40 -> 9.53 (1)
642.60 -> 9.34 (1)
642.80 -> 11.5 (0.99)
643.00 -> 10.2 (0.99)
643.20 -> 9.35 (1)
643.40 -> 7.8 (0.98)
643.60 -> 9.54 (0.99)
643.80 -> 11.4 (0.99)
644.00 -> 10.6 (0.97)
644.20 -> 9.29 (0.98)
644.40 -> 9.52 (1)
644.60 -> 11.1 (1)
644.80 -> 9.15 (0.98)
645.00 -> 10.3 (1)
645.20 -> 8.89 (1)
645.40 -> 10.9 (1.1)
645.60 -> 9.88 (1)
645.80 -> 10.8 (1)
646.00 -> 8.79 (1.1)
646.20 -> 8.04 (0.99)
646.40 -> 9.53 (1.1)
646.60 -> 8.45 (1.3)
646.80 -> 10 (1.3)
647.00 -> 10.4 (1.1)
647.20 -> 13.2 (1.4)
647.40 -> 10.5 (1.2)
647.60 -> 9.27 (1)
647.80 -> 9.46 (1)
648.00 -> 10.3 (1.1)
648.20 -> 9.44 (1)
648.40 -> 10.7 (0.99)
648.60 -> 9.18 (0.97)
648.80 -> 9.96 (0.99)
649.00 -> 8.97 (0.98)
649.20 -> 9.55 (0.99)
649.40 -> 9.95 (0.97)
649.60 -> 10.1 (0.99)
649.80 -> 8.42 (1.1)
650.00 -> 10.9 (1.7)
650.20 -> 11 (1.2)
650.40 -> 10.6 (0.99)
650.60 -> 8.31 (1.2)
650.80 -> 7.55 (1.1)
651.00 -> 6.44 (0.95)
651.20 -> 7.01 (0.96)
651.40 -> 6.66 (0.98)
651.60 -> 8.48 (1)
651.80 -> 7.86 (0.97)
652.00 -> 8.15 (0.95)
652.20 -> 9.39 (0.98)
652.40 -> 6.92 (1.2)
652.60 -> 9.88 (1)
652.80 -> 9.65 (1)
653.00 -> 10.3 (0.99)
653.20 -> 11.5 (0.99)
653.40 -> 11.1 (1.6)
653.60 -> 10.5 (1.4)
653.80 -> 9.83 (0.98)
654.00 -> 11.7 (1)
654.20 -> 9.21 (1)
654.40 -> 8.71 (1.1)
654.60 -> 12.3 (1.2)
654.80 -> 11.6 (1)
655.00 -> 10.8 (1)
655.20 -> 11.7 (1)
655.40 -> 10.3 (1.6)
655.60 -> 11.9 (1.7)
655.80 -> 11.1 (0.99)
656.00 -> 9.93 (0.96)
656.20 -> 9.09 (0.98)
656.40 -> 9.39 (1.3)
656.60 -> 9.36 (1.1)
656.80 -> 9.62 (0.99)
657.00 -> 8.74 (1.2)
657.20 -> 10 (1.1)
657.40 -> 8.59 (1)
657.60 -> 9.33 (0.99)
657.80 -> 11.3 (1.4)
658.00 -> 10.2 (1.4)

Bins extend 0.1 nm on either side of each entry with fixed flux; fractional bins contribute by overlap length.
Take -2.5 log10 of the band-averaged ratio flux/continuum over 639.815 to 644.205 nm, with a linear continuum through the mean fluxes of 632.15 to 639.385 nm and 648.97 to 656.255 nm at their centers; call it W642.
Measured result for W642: -0.03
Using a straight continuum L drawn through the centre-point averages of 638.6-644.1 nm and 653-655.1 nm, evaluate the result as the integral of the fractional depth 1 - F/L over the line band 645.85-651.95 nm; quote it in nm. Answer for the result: 0.55 nm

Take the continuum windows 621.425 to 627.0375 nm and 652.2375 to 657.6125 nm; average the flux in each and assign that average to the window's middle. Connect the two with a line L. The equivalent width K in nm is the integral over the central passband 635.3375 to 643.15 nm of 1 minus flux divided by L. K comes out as 0.10 nm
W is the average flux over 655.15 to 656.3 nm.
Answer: 10.6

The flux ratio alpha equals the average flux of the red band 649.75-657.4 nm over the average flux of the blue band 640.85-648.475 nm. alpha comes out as 1.0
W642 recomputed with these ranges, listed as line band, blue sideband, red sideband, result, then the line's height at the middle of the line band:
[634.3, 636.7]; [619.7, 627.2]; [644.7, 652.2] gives 0.04 mag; 9.15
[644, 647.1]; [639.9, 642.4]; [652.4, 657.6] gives 0.02 mag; 9.87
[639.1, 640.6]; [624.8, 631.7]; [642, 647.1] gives 0.02 mag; 9.53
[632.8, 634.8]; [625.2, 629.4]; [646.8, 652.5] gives -0.06 mag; 9.12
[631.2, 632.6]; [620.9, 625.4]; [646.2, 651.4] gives 0.03 mag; 9.23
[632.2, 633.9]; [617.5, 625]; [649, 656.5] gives -0.07 mag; 9.25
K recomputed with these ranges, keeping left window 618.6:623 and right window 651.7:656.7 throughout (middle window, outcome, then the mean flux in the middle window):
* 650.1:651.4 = 0.21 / 8.34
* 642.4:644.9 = -0.05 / 9.88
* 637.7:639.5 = -0.05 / 9.73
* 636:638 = 0.07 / 9.12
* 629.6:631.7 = 0.04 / 9.04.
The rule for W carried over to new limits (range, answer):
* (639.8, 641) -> 10.2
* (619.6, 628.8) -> 8.85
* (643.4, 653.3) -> 9.5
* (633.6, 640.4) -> 9.36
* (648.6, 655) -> 9.45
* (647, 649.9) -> 9.94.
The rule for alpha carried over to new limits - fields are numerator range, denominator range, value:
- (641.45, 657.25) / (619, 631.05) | 1.08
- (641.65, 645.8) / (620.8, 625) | 1.09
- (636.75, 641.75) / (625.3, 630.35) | 1.06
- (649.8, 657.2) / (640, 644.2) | 0.98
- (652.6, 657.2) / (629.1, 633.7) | 1.12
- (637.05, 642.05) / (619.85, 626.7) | 1.07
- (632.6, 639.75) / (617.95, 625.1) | 1.04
